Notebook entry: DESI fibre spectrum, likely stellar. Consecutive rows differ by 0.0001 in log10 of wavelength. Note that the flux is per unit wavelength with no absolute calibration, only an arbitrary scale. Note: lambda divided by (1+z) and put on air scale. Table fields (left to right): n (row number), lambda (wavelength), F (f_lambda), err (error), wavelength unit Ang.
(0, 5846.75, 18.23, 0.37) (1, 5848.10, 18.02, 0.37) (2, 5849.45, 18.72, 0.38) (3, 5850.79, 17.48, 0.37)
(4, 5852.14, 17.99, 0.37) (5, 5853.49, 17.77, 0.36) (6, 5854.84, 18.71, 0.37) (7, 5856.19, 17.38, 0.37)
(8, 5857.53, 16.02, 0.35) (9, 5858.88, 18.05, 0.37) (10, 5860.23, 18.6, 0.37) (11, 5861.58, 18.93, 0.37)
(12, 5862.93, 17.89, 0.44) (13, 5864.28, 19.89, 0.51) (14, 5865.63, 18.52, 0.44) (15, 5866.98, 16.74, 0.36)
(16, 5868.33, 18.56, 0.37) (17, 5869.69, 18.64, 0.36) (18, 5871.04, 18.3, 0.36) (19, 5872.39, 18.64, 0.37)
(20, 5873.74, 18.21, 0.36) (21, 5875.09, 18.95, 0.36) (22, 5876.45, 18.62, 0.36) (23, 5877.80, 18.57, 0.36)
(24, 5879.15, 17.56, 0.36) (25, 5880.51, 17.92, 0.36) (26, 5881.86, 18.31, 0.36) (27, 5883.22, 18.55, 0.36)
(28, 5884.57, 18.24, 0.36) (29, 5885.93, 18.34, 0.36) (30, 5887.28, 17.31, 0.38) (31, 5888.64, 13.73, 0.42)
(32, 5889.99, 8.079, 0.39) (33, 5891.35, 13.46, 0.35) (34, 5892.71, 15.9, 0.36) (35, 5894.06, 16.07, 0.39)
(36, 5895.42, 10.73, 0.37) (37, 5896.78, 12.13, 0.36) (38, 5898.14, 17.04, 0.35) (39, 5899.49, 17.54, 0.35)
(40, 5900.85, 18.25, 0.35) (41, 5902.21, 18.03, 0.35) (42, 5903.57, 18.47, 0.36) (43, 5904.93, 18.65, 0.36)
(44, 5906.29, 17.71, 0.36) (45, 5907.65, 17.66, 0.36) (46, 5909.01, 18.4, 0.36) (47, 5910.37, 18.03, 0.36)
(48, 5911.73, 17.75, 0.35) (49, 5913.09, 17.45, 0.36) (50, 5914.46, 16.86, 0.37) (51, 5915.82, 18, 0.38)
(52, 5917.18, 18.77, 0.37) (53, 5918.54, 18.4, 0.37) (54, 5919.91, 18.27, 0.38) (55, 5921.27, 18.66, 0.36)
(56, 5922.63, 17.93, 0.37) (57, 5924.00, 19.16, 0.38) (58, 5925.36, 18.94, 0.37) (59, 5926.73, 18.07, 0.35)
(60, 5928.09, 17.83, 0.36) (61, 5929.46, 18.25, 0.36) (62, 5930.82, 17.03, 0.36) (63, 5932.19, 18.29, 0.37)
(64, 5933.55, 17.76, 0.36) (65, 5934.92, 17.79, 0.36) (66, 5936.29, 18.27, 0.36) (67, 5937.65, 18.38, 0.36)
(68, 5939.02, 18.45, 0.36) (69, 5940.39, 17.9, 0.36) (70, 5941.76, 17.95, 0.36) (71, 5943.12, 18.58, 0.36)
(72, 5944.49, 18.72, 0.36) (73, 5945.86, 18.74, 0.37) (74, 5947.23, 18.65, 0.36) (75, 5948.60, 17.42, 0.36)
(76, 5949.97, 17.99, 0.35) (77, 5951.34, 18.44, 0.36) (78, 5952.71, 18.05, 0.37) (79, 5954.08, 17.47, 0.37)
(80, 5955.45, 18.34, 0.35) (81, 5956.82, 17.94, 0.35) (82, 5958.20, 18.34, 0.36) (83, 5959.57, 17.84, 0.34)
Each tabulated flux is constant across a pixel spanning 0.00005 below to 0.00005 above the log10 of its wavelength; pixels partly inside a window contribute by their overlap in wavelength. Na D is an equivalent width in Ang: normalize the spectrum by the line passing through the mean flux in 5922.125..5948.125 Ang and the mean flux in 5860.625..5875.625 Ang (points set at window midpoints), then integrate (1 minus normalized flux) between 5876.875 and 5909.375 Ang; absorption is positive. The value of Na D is 3.3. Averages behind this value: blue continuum 18.5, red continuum 18.2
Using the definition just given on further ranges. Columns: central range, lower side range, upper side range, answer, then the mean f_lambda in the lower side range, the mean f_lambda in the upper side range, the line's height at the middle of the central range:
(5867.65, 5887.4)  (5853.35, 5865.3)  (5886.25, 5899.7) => -2.89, 18.2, 14.2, 16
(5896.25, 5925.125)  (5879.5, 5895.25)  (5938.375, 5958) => -1.84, 15.9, 18.2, 16.7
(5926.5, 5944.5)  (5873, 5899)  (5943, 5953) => -0.18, 16.2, 18.3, 17.9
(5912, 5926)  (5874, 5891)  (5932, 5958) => -0.44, 17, 18.2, 17.7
